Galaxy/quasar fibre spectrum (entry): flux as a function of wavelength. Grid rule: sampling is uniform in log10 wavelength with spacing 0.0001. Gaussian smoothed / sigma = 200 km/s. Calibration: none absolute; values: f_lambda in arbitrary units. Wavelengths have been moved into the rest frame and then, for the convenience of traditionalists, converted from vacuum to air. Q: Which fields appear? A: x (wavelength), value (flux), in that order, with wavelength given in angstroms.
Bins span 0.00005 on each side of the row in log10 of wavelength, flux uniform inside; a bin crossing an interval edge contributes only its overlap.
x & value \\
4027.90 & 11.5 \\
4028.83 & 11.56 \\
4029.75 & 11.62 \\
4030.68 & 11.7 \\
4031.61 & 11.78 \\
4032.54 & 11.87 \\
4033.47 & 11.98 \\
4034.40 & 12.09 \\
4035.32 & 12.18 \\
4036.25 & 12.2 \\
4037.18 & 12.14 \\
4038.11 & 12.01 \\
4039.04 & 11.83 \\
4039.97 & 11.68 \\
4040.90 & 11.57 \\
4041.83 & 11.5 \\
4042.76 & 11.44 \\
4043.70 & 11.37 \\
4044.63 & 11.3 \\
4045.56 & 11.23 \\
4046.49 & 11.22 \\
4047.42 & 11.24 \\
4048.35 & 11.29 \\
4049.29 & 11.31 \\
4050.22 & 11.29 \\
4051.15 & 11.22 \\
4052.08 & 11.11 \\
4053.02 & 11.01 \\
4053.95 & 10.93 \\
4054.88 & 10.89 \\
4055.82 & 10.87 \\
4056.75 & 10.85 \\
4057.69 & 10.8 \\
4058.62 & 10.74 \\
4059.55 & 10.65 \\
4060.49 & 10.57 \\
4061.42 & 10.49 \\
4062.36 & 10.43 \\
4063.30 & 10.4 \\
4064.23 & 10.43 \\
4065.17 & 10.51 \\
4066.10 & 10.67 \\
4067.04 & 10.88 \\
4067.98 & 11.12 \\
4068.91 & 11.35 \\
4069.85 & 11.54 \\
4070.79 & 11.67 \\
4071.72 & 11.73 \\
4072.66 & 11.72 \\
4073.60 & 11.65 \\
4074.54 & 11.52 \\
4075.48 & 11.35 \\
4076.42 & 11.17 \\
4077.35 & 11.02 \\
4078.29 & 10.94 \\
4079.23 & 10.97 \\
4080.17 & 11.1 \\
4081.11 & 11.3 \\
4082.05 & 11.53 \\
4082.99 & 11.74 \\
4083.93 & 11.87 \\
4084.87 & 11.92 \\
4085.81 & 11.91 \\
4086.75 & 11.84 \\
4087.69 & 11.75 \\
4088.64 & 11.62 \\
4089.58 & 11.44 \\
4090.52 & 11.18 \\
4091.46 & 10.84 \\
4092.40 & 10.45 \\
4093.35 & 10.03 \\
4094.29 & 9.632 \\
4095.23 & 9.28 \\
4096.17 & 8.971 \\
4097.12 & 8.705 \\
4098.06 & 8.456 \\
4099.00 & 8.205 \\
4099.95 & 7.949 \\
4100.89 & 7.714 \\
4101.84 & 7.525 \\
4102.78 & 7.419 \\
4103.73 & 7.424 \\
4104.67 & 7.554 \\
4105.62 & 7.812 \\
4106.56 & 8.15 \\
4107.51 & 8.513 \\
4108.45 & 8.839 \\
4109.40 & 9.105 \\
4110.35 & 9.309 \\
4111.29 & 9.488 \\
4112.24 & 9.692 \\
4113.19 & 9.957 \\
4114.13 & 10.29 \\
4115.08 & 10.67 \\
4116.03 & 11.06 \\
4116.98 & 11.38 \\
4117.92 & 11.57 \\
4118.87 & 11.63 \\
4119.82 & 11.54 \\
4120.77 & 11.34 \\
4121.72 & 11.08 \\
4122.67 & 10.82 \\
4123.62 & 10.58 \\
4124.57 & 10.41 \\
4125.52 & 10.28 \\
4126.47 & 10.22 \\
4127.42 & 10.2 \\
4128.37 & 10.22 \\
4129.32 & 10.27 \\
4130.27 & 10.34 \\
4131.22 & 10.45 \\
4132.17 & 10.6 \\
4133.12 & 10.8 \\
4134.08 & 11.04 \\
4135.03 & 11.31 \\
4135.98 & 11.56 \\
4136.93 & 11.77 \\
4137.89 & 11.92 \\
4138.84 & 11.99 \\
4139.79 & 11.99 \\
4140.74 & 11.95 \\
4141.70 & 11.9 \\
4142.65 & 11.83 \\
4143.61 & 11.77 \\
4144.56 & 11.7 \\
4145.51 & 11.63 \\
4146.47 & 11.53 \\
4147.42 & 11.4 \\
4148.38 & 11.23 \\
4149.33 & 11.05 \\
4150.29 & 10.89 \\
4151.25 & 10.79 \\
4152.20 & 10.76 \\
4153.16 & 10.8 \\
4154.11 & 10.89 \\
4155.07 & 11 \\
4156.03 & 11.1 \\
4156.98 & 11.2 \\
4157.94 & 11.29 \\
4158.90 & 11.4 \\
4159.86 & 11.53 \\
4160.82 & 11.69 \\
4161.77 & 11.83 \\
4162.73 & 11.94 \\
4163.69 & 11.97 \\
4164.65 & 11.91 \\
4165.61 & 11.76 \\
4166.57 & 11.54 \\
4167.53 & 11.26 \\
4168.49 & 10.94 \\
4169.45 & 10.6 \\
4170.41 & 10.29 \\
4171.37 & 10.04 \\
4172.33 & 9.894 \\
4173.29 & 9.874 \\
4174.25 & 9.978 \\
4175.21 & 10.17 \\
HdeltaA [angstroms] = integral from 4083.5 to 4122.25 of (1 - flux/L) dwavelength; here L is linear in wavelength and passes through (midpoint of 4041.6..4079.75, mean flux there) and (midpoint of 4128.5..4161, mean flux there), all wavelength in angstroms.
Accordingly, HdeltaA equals 4.5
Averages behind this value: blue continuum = 11.1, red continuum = 11.3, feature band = 9.88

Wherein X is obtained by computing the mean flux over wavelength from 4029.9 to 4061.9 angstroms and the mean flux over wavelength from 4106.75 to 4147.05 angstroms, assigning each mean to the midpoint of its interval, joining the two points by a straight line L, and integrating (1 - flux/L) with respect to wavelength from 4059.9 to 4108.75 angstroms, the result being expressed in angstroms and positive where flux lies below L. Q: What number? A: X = 3.6 angstroms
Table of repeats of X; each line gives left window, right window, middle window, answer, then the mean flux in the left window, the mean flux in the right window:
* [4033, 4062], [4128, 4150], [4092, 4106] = 3.5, 11.3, 11.3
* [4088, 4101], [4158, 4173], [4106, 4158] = -1.5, 9.68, 11.2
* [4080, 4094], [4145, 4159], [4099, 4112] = 3.5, 11.3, 11.1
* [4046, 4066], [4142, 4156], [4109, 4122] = 0.6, 10.9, 11.2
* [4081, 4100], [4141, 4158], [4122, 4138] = 0.4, 10.5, 11.3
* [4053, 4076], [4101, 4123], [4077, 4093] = -1.5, 11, 9.62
